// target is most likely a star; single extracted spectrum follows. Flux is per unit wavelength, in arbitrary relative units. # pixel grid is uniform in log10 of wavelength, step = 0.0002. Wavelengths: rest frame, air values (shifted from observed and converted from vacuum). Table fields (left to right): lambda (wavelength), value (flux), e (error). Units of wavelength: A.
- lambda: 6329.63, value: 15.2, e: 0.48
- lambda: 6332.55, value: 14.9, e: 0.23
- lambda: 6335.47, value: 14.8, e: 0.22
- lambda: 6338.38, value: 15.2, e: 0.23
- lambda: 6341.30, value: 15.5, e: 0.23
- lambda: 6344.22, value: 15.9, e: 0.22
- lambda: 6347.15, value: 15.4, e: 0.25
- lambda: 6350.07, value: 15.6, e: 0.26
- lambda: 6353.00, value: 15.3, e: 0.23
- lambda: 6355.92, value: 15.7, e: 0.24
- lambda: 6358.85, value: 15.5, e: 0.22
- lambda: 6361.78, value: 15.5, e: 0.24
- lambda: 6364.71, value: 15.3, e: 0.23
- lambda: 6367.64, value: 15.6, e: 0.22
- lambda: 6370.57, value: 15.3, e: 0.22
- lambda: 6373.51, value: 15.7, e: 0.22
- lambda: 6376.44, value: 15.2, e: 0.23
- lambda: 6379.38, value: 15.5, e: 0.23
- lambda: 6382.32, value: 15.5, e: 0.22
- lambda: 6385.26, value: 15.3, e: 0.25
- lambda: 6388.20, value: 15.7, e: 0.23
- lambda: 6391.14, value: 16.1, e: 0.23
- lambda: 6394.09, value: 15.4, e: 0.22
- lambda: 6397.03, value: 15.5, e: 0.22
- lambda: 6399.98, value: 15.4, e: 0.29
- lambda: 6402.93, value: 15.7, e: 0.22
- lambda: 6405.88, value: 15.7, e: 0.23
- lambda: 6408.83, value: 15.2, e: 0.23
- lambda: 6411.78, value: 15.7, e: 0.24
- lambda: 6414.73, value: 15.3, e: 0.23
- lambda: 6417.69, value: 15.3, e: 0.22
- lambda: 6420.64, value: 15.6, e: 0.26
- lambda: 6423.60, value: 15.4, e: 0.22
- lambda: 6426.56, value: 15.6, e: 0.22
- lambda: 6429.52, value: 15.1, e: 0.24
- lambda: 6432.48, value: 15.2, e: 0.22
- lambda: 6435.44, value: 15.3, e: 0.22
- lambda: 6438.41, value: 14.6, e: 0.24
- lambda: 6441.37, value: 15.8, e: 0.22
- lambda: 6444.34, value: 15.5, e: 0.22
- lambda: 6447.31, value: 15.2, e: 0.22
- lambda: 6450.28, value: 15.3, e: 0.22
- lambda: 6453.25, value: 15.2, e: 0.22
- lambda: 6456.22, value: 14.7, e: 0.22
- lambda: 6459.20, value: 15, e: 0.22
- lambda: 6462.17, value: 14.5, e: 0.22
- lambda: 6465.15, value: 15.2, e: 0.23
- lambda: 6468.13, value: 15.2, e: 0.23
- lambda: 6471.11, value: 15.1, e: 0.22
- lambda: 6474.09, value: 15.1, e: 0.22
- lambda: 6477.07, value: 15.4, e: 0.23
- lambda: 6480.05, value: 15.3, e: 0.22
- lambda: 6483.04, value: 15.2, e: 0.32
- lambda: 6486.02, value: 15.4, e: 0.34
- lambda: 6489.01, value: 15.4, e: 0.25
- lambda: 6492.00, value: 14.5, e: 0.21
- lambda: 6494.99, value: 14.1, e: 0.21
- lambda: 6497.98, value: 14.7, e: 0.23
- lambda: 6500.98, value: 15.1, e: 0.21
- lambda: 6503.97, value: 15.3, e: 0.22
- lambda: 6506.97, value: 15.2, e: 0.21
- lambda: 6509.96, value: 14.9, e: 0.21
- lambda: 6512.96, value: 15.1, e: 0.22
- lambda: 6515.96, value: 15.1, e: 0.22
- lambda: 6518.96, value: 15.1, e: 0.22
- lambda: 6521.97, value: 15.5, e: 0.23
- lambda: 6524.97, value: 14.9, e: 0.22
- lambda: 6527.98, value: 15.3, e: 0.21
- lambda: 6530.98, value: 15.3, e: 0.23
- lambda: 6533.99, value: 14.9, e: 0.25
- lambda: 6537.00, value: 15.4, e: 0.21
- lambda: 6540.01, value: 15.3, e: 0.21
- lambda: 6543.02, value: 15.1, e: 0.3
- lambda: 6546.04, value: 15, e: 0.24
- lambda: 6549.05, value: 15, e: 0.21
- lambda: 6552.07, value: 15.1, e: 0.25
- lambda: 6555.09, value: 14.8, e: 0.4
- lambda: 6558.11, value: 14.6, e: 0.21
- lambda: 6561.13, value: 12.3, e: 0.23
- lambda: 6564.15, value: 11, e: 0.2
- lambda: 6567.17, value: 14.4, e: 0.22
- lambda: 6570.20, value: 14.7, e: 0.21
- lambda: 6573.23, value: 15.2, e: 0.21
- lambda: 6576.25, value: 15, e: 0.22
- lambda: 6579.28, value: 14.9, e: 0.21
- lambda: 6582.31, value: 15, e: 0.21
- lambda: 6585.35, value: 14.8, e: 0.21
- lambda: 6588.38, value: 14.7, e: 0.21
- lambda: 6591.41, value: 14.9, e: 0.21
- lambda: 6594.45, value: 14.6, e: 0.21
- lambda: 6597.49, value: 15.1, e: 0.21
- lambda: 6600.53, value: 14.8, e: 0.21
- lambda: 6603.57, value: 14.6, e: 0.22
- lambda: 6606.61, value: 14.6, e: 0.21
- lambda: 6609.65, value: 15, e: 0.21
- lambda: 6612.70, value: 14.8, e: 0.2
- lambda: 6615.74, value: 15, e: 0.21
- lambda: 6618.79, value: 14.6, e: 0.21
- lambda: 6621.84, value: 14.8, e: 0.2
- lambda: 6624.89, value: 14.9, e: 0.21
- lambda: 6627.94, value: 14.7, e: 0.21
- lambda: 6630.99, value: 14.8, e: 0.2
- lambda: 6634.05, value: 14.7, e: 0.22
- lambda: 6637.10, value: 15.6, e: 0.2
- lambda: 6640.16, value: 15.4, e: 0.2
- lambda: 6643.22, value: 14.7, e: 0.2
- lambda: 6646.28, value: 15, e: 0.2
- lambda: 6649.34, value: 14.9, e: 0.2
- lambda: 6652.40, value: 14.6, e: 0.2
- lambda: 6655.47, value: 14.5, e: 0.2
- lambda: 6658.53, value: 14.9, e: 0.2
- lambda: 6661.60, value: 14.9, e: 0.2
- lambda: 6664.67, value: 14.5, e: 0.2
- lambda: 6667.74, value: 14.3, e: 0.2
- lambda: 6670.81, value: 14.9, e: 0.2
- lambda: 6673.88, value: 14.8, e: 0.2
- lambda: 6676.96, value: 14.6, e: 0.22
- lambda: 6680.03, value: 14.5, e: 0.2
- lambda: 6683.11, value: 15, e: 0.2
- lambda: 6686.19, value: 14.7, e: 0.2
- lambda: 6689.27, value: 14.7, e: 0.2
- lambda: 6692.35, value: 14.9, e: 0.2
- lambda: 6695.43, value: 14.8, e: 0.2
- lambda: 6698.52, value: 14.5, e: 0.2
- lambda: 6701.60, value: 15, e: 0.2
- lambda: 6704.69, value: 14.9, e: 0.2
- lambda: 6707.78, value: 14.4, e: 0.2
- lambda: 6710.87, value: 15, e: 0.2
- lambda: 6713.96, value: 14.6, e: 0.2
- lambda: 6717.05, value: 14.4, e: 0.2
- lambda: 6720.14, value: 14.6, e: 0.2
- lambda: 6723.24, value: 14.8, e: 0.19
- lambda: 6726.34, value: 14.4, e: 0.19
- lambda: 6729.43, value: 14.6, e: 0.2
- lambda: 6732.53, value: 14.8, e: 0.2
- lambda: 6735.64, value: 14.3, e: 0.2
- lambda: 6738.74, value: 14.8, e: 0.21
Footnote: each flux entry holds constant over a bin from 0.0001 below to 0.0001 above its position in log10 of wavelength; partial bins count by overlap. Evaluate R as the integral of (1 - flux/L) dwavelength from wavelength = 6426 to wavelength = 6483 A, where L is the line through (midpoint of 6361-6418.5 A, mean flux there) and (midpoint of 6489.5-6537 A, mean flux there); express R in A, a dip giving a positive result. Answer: 0.3 A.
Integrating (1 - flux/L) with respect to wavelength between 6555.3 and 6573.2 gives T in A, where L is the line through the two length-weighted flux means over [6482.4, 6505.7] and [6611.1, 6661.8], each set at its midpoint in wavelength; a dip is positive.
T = 1.5 A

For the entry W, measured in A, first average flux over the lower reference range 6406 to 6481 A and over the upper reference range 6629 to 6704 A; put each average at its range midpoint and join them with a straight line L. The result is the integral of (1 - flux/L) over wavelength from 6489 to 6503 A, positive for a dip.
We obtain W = 0.4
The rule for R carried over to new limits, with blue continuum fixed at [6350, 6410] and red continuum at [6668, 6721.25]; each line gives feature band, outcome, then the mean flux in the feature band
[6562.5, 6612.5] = 1.3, 14.6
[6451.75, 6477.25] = 0.4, 15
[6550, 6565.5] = 1.5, 13.6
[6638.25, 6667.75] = 0.0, 14.8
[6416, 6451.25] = 0.1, 15.3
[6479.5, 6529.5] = 0.4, 15.1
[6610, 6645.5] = -0.1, 14.9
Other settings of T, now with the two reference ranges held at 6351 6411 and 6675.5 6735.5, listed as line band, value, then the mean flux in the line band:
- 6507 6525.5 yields 0.06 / 15.1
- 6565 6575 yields 0.34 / 14.5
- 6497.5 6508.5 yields 0.06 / 15.1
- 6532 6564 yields 1.03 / 14.6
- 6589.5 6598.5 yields 0.07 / 14.8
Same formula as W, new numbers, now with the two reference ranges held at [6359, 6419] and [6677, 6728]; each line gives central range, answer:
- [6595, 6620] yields 0.2 A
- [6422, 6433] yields 0.0 A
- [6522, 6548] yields -0.1 A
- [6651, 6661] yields 0.1 A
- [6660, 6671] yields 0.1 A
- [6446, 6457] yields 0.2 A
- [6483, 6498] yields 0.4 A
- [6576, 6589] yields 0.1 A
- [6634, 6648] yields -0.2 A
